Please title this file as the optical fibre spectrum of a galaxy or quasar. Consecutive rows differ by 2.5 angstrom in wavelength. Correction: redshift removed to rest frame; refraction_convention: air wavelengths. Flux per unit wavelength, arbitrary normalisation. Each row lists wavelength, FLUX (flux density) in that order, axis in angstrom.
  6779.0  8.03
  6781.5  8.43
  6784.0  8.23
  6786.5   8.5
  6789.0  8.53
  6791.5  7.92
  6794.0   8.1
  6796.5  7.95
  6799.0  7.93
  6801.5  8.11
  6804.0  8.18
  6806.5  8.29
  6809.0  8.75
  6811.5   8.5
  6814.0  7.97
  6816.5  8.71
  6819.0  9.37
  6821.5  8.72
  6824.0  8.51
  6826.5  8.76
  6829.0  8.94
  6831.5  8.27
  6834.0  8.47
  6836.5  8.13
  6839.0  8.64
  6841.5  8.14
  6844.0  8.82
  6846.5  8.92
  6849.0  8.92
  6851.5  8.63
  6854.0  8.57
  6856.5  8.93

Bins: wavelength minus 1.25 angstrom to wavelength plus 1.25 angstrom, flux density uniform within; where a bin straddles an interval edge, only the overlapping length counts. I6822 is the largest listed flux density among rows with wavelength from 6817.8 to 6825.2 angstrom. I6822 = 9.37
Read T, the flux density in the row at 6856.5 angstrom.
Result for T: 8.93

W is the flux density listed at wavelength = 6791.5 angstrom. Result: 7.92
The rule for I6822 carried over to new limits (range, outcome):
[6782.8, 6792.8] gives 8.53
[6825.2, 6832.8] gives 8.94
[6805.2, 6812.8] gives 8.75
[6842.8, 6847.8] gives 8.92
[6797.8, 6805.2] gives 8.18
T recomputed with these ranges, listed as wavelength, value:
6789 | 8.53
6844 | 8.82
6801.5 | 8.11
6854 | 8.57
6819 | 9.37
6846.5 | 8.92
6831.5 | 8.27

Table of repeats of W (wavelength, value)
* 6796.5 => 7.95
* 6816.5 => 8.71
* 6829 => 8.94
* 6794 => 8.1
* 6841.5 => 8.14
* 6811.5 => 8.5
